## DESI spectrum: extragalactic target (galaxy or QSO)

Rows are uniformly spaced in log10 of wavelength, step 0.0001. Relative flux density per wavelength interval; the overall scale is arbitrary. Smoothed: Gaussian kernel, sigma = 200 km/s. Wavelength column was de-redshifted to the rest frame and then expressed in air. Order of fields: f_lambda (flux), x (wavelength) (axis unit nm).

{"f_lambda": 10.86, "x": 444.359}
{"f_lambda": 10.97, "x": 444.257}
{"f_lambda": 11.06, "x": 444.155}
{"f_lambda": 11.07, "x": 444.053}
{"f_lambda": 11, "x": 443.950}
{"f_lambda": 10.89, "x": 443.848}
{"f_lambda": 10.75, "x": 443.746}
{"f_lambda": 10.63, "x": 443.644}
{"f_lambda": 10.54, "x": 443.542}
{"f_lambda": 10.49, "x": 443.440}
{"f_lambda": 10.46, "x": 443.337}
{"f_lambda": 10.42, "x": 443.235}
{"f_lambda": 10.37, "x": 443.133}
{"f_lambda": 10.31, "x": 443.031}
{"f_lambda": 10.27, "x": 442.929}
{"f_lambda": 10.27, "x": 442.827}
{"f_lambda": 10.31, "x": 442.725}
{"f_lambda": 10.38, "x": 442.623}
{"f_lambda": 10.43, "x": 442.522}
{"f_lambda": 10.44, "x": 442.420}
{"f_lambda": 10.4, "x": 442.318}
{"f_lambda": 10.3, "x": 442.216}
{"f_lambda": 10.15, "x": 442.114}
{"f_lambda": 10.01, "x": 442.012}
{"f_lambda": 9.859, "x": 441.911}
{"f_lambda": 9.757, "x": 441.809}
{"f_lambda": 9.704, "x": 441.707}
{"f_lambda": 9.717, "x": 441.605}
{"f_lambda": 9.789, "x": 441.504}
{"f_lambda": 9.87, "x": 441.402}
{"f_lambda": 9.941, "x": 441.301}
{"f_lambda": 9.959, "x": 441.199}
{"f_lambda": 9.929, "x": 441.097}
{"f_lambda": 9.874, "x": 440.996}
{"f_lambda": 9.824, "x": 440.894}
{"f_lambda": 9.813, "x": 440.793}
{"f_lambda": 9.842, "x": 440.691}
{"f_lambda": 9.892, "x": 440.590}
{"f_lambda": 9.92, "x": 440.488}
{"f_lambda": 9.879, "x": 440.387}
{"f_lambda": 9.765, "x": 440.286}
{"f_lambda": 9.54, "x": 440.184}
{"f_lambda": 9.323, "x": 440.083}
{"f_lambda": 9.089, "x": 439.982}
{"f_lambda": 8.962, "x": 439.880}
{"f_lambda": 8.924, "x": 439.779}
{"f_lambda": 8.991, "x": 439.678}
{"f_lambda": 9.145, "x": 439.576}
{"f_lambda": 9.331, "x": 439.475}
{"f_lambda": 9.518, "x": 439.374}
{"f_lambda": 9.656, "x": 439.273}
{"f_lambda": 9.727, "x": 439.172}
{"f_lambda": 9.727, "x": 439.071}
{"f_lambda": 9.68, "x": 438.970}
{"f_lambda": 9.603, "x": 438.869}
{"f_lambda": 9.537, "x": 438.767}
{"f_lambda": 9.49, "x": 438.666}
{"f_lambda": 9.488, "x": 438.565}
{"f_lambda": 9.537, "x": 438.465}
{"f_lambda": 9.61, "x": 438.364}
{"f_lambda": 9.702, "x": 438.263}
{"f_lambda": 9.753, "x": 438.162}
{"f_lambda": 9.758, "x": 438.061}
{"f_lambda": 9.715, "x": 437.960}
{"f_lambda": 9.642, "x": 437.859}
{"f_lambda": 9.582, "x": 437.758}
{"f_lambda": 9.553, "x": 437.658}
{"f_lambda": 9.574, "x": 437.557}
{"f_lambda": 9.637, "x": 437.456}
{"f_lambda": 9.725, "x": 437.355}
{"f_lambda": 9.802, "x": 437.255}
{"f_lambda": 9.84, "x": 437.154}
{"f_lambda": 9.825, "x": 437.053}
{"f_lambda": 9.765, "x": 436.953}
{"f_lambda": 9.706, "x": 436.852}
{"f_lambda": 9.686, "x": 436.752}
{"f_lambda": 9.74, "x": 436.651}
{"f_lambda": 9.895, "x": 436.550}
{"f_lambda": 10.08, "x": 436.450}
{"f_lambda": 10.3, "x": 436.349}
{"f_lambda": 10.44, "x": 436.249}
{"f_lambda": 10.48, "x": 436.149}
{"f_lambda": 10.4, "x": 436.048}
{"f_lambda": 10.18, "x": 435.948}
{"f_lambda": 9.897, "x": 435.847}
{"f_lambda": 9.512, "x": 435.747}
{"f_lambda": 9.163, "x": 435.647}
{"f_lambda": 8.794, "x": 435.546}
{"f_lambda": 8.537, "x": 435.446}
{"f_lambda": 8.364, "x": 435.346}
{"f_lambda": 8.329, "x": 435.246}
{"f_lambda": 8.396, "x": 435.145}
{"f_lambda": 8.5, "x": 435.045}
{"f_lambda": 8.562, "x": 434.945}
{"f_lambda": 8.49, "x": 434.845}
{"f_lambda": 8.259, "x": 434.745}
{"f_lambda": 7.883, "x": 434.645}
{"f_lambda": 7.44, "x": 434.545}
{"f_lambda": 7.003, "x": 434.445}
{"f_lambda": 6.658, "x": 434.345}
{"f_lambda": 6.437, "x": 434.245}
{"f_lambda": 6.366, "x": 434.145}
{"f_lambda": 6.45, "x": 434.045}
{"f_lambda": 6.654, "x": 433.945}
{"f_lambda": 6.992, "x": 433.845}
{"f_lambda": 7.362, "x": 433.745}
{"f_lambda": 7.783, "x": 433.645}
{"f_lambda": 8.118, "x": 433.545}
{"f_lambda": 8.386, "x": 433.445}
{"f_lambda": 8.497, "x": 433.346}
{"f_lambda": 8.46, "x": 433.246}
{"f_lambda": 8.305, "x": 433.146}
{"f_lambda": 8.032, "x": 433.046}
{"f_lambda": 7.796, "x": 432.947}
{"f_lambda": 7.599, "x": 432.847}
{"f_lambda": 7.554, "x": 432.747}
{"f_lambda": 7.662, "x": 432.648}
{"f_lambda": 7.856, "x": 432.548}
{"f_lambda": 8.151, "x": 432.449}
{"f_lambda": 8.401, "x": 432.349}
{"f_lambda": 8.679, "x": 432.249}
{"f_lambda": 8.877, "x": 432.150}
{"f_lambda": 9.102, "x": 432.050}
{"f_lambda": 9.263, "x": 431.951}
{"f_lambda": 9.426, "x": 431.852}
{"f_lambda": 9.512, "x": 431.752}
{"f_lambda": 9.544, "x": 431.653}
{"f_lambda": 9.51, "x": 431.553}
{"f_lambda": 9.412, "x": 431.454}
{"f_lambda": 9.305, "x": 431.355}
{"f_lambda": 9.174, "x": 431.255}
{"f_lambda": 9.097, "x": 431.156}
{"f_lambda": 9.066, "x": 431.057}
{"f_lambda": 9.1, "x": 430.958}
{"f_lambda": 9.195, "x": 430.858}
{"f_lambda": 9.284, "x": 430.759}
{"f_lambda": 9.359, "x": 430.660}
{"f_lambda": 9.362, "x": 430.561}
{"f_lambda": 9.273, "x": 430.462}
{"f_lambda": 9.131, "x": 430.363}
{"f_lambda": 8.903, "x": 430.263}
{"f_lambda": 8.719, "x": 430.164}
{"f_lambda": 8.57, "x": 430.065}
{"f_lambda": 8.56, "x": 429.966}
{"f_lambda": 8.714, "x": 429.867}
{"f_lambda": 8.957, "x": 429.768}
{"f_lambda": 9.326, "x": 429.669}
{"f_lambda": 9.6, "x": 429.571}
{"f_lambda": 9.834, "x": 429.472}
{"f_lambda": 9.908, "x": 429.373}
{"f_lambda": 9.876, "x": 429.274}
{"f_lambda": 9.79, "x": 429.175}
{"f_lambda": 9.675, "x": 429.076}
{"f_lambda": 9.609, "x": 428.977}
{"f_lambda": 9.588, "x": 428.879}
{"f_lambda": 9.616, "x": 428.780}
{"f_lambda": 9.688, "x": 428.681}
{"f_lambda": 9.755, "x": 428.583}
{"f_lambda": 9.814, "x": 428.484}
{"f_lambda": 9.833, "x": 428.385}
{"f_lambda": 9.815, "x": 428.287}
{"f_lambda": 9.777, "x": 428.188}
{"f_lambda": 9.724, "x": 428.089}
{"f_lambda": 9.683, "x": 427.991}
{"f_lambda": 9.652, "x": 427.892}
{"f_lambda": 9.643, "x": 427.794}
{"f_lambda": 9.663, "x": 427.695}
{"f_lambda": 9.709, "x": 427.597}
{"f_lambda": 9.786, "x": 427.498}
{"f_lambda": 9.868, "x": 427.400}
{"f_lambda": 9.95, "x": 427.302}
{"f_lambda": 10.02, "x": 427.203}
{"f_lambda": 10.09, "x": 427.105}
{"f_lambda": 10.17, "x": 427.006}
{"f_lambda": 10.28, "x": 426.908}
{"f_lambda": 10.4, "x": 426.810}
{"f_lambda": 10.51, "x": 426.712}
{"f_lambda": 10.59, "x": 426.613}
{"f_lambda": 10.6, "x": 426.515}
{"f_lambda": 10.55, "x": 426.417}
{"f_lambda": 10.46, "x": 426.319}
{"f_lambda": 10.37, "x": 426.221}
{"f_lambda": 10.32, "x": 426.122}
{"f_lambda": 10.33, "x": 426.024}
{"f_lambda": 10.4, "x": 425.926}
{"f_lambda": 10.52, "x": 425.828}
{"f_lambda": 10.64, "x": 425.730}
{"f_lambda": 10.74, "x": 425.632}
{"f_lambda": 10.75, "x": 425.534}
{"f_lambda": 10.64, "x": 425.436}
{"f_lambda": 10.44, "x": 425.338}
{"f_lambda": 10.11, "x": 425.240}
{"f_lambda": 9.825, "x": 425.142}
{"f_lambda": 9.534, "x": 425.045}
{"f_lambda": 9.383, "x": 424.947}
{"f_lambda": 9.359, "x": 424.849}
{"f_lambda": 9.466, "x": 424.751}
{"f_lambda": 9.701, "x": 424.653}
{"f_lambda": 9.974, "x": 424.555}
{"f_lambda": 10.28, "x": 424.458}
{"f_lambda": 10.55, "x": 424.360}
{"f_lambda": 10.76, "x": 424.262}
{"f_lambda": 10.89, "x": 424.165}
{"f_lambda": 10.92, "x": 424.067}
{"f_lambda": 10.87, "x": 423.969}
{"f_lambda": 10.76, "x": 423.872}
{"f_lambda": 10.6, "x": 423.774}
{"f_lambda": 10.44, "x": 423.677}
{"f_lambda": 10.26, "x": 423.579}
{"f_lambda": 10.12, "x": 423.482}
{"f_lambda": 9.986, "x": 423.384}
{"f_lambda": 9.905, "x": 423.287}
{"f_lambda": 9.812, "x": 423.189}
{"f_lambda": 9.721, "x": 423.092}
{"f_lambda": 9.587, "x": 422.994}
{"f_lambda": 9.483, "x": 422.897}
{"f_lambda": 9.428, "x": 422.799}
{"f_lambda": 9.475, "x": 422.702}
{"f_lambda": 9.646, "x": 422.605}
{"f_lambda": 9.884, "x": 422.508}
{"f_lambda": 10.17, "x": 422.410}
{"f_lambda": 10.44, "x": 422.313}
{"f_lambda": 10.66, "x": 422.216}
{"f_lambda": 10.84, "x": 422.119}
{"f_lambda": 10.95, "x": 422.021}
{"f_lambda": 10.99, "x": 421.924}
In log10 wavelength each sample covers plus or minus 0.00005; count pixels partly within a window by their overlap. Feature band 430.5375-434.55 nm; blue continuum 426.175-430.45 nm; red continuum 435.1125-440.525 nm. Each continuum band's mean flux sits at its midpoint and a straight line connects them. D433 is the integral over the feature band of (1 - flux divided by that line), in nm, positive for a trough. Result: 0.57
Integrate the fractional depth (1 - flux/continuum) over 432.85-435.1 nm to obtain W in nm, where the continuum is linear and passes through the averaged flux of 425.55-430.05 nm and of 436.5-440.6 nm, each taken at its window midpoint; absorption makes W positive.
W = 0.48 nm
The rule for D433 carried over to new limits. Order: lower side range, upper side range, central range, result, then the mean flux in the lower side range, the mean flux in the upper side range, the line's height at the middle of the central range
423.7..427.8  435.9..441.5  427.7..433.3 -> 0.52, 10.3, 9.71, 10.1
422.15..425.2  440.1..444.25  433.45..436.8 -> 0.54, 10.1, 10.2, 10.1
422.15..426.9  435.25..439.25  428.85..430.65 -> 0.12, 10.2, 9.66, 9.99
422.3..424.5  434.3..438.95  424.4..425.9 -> -0.01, 10.2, 9.31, 10.1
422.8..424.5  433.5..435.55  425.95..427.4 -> -0.12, 10.3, 7.66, 9.54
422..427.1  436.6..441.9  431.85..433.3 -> 0.23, 10.2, 9.64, 9.91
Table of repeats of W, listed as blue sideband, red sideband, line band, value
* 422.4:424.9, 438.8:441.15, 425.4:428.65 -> -0.058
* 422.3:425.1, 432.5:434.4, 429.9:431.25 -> -0.129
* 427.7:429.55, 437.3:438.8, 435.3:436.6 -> -0.007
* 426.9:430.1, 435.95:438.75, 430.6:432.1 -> 0.064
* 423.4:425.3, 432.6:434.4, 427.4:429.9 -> -0.202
